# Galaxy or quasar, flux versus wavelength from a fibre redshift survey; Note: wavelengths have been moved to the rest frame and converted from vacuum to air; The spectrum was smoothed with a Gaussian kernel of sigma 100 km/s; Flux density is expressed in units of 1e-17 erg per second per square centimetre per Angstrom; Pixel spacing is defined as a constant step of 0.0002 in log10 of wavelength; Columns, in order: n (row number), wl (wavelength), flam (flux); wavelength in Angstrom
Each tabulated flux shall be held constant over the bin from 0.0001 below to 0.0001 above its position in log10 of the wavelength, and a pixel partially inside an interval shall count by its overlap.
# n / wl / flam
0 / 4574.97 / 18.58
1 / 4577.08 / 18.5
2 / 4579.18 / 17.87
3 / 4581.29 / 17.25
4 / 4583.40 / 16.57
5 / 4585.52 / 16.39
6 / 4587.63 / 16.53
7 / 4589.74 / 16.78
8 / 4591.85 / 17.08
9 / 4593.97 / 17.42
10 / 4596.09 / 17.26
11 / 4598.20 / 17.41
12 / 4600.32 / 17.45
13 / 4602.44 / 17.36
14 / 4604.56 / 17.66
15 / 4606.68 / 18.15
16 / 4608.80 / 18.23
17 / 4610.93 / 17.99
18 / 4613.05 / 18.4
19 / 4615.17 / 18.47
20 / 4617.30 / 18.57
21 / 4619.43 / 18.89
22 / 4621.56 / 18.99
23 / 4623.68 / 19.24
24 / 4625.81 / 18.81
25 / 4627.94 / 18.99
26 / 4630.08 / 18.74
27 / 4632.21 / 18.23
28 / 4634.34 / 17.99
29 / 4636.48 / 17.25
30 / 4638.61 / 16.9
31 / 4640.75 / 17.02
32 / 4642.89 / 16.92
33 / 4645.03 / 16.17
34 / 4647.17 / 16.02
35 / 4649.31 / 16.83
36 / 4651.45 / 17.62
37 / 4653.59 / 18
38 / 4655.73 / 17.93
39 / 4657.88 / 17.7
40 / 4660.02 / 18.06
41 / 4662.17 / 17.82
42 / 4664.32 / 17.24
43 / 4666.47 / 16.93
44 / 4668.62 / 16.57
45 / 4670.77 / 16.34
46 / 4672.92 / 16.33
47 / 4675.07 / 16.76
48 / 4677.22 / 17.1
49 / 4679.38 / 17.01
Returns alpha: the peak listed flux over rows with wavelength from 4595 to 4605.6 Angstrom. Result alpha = 17.66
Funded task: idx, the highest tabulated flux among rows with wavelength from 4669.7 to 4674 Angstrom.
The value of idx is 16.34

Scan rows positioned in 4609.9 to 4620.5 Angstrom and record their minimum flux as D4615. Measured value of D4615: 17.99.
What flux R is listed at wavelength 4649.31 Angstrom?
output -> 16.83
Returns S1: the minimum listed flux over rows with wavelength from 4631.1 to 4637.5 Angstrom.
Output 17.25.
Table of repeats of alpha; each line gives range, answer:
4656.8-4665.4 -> 18.06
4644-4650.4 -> 16.83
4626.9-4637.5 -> 18.99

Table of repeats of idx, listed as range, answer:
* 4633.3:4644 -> 17.99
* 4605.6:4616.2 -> 18.47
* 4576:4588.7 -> 18.5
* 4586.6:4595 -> 17.42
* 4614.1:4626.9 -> 19.24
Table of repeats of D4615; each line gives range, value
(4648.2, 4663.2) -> 16.83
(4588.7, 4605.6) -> 16.78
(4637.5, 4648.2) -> 16.02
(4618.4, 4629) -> 18.81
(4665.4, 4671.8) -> 16.34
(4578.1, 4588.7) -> 16.39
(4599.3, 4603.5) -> 17.36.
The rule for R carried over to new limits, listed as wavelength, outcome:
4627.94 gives 18.99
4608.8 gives 18.23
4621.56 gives 18.99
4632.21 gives 18.23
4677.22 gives 17.1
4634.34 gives 17.99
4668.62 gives 16.57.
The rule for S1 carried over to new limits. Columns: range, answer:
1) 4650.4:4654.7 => 17.62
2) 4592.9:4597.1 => 17.26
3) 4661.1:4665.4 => 17.24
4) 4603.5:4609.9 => 17.66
